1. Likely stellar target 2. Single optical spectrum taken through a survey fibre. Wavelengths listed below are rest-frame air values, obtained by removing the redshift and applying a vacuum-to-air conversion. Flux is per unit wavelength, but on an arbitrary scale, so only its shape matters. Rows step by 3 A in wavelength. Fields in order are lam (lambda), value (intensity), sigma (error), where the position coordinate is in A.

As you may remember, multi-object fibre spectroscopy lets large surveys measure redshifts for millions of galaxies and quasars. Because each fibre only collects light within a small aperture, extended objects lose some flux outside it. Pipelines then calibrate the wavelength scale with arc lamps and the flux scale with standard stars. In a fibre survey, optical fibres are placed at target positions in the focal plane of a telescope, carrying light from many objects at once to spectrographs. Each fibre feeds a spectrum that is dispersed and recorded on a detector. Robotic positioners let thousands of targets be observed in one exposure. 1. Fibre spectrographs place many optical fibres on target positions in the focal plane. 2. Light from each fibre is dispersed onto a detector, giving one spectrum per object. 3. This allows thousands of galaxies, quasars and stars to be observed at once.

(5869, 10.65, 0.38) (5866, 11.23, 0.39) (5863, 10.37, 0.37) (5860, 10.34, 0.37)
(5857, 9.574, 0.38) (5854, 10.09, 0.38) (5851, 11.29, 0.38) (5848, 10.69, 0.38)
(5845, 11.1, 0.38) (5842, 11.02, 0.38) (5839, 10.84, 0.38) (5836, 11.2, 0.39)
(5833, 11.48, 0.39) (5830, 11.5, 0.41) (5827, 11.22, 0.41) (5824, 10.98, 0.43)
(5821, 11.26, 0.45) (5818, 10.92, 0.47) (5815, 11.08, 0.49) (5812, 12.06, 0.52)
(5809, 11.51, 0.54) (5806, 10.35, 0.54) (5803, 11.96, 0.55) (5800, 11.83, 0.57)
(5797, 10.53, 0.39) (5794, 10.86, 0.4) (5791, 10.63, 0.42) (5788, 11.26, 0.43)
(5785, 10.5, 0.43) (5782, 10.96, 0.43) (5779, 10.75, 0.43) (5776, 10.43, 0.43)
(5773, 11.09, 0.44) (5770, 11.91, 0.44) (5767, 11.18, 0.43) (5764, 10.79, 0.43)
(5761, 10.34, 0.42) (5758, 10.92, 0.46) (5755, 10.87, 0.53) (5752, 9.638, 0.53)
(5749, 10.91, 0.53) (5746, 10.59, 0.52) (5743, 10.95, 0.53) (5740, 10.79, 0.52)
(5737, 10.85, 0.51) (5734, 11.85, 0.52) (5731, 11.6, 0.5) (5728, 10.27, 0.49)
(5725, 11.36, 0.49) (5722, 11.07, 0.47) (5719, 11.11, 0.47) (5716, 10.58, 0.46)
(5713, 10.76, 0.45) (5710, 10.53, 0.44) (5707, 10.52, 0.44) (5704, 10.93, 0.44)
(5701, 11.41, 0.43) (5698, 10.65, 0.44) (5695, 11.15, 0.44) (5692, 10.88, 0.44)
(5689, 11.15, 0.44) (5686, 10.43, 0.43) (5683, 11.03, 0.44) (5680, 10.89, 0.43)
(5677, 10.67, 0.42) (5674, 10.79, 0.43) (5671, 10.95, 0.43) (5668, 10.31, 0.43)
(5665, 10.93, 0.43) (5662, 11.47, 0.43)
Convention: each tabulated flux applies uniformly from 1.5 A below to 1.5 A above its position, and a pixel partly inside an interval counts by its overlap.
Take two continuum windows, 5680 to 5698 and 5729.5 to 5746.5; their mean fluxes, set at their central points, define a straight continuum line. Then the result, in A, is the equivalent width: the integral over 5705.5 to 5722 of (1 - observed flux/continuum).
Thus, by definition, 0.43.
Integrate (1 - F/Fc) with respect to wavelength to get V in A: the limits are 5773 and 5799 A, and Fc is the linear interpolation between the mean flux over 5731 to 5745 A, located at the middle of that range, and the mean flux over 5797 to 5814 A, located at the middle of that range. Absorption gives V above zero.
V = 1.3 A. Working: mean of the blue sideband 11.1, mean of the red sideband 11.4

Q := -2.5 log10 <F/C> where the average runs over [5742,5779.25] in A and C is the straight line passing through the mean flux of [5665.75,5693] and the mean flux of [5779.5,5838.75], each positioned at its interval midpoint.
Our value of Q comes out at 0.02 mag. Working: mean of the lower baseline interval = 10.8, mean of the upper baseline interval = 11.1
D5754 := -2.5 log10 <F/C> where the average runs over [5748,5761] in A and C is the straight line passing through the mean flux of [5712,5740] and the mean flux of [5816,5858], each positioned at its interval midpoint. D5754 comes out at 0.05 mag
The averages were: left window 11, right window 11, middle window 10.5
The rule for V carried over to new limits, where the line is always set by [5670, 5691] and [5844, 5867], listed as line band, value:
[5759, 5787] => -0.52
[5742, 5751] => -0.01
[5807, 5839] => -2.02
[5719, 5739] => -0.72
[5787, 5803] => -0.67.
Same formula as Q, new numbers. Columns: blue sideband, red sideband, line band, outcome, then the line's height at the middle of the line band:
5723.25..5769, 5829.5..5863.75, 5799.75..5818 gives -0.06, 10.8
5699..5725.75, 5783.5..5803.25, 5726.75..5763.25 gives 0.01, 11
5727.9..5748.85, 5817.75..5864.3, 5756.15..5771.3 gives 0.00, 11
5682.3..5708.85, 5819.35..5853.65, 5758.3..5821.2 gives 0.00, 11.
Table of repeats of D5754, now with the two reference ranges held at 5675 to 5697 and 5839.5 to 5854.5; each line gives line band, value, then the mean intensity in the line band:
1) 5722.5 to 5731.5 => -0.01 mag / 11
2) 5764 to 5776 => -0.03 mag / 11.2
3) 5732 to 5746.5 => -0.02 mag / 11.1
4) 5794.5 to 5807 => -0.03 mag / 11.2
